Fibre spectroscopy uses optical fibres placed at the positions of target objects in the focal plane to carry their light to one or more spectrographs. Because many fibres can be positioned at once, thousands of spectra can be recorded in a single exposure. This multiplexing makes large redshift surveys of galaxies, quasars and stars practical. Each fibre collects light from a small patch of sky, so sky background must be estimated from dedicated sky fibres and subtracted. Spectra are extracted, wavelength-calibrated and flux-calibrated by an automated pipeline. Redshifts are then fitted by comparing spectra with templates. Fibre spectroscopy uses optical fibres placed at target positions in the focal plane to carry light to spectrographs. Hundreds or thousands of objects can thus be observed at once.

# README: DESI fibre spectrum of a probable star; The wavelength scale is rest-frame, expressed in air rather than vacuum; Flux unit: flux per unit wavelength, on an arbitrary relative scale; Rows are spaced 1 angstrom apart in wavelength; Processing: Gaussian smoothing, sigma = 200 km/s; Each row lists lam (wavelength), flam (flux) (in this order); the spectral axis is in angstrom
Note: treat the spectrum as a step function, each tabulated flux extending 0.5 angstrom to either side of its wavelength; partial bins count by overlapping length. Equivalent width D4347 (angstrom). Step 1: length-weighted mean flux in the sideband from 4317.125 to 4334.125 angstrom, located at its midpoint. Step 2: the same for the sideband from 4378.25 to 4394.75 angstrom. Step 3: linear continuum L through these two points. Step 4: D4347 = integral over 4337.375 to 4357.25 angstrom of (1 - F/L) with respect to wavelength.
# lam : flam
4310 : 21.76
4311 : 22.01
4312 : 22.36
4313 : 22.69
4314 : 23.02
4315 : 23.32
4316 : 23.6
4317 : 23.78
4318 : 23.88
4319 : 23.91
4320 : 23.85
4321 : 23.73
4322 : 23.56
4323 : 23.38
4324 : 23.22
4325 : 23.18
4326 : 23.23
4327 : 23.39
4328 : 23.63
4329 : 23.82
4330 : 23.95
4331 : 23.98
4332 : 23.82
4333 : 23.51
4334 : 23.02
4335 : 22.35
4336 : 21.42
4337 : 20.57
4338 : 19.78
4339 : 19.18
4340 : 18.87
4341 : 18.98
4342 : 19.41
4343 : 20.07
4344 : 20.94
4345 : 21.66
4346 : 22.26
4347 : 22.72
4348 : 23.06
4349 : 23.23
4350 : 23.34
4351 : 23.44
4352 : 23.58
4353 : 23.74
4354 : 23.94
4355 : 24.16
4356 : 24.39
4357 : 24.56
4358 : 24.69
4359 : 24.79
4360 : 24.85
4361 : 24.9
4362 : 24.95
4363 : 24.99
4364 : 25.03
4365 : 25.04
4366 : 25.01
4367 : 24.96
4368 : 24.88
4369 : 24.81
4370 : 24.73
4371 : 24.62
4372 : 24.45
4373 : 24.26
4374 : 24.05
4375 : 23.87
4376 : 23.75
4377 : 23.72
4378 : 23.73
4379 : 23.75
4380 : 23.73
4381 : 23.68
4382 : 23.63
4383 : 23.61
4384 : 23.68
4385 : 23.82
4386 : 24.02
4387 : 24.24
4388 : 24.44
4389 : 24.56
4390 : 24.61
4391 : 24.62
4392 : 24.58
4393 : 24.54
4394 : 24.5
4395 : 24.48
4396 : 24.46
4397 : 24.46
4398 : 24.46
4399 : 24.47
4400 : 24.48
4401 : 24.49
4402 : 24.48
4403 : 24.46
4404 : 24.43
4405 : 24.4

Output 1.5 angstrom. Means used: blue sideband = 23.6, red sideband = 24.1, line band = 22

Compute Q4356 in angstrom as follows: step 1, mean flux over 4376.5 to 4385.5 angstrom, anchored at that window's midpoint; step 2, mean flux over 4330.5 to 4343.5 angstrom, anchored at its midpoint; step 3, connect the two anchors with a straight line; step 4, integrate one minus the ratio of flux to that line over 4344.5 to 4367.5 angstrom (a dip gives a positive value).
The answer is -1.9 angstrom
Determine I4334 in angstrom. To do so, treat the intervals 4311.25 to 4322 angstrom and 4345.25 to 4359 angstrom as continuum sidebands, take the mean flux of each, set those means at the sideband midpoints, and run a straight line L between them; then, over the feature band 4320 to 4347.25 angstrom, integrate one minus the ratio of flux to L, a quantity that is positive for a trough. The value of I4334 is 1.6 angstrom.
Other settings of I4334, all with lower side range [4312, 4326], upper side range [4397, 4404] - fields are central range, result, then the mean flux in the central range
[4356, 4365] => -0.33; 24.8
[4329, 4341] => 0.92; 21.8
